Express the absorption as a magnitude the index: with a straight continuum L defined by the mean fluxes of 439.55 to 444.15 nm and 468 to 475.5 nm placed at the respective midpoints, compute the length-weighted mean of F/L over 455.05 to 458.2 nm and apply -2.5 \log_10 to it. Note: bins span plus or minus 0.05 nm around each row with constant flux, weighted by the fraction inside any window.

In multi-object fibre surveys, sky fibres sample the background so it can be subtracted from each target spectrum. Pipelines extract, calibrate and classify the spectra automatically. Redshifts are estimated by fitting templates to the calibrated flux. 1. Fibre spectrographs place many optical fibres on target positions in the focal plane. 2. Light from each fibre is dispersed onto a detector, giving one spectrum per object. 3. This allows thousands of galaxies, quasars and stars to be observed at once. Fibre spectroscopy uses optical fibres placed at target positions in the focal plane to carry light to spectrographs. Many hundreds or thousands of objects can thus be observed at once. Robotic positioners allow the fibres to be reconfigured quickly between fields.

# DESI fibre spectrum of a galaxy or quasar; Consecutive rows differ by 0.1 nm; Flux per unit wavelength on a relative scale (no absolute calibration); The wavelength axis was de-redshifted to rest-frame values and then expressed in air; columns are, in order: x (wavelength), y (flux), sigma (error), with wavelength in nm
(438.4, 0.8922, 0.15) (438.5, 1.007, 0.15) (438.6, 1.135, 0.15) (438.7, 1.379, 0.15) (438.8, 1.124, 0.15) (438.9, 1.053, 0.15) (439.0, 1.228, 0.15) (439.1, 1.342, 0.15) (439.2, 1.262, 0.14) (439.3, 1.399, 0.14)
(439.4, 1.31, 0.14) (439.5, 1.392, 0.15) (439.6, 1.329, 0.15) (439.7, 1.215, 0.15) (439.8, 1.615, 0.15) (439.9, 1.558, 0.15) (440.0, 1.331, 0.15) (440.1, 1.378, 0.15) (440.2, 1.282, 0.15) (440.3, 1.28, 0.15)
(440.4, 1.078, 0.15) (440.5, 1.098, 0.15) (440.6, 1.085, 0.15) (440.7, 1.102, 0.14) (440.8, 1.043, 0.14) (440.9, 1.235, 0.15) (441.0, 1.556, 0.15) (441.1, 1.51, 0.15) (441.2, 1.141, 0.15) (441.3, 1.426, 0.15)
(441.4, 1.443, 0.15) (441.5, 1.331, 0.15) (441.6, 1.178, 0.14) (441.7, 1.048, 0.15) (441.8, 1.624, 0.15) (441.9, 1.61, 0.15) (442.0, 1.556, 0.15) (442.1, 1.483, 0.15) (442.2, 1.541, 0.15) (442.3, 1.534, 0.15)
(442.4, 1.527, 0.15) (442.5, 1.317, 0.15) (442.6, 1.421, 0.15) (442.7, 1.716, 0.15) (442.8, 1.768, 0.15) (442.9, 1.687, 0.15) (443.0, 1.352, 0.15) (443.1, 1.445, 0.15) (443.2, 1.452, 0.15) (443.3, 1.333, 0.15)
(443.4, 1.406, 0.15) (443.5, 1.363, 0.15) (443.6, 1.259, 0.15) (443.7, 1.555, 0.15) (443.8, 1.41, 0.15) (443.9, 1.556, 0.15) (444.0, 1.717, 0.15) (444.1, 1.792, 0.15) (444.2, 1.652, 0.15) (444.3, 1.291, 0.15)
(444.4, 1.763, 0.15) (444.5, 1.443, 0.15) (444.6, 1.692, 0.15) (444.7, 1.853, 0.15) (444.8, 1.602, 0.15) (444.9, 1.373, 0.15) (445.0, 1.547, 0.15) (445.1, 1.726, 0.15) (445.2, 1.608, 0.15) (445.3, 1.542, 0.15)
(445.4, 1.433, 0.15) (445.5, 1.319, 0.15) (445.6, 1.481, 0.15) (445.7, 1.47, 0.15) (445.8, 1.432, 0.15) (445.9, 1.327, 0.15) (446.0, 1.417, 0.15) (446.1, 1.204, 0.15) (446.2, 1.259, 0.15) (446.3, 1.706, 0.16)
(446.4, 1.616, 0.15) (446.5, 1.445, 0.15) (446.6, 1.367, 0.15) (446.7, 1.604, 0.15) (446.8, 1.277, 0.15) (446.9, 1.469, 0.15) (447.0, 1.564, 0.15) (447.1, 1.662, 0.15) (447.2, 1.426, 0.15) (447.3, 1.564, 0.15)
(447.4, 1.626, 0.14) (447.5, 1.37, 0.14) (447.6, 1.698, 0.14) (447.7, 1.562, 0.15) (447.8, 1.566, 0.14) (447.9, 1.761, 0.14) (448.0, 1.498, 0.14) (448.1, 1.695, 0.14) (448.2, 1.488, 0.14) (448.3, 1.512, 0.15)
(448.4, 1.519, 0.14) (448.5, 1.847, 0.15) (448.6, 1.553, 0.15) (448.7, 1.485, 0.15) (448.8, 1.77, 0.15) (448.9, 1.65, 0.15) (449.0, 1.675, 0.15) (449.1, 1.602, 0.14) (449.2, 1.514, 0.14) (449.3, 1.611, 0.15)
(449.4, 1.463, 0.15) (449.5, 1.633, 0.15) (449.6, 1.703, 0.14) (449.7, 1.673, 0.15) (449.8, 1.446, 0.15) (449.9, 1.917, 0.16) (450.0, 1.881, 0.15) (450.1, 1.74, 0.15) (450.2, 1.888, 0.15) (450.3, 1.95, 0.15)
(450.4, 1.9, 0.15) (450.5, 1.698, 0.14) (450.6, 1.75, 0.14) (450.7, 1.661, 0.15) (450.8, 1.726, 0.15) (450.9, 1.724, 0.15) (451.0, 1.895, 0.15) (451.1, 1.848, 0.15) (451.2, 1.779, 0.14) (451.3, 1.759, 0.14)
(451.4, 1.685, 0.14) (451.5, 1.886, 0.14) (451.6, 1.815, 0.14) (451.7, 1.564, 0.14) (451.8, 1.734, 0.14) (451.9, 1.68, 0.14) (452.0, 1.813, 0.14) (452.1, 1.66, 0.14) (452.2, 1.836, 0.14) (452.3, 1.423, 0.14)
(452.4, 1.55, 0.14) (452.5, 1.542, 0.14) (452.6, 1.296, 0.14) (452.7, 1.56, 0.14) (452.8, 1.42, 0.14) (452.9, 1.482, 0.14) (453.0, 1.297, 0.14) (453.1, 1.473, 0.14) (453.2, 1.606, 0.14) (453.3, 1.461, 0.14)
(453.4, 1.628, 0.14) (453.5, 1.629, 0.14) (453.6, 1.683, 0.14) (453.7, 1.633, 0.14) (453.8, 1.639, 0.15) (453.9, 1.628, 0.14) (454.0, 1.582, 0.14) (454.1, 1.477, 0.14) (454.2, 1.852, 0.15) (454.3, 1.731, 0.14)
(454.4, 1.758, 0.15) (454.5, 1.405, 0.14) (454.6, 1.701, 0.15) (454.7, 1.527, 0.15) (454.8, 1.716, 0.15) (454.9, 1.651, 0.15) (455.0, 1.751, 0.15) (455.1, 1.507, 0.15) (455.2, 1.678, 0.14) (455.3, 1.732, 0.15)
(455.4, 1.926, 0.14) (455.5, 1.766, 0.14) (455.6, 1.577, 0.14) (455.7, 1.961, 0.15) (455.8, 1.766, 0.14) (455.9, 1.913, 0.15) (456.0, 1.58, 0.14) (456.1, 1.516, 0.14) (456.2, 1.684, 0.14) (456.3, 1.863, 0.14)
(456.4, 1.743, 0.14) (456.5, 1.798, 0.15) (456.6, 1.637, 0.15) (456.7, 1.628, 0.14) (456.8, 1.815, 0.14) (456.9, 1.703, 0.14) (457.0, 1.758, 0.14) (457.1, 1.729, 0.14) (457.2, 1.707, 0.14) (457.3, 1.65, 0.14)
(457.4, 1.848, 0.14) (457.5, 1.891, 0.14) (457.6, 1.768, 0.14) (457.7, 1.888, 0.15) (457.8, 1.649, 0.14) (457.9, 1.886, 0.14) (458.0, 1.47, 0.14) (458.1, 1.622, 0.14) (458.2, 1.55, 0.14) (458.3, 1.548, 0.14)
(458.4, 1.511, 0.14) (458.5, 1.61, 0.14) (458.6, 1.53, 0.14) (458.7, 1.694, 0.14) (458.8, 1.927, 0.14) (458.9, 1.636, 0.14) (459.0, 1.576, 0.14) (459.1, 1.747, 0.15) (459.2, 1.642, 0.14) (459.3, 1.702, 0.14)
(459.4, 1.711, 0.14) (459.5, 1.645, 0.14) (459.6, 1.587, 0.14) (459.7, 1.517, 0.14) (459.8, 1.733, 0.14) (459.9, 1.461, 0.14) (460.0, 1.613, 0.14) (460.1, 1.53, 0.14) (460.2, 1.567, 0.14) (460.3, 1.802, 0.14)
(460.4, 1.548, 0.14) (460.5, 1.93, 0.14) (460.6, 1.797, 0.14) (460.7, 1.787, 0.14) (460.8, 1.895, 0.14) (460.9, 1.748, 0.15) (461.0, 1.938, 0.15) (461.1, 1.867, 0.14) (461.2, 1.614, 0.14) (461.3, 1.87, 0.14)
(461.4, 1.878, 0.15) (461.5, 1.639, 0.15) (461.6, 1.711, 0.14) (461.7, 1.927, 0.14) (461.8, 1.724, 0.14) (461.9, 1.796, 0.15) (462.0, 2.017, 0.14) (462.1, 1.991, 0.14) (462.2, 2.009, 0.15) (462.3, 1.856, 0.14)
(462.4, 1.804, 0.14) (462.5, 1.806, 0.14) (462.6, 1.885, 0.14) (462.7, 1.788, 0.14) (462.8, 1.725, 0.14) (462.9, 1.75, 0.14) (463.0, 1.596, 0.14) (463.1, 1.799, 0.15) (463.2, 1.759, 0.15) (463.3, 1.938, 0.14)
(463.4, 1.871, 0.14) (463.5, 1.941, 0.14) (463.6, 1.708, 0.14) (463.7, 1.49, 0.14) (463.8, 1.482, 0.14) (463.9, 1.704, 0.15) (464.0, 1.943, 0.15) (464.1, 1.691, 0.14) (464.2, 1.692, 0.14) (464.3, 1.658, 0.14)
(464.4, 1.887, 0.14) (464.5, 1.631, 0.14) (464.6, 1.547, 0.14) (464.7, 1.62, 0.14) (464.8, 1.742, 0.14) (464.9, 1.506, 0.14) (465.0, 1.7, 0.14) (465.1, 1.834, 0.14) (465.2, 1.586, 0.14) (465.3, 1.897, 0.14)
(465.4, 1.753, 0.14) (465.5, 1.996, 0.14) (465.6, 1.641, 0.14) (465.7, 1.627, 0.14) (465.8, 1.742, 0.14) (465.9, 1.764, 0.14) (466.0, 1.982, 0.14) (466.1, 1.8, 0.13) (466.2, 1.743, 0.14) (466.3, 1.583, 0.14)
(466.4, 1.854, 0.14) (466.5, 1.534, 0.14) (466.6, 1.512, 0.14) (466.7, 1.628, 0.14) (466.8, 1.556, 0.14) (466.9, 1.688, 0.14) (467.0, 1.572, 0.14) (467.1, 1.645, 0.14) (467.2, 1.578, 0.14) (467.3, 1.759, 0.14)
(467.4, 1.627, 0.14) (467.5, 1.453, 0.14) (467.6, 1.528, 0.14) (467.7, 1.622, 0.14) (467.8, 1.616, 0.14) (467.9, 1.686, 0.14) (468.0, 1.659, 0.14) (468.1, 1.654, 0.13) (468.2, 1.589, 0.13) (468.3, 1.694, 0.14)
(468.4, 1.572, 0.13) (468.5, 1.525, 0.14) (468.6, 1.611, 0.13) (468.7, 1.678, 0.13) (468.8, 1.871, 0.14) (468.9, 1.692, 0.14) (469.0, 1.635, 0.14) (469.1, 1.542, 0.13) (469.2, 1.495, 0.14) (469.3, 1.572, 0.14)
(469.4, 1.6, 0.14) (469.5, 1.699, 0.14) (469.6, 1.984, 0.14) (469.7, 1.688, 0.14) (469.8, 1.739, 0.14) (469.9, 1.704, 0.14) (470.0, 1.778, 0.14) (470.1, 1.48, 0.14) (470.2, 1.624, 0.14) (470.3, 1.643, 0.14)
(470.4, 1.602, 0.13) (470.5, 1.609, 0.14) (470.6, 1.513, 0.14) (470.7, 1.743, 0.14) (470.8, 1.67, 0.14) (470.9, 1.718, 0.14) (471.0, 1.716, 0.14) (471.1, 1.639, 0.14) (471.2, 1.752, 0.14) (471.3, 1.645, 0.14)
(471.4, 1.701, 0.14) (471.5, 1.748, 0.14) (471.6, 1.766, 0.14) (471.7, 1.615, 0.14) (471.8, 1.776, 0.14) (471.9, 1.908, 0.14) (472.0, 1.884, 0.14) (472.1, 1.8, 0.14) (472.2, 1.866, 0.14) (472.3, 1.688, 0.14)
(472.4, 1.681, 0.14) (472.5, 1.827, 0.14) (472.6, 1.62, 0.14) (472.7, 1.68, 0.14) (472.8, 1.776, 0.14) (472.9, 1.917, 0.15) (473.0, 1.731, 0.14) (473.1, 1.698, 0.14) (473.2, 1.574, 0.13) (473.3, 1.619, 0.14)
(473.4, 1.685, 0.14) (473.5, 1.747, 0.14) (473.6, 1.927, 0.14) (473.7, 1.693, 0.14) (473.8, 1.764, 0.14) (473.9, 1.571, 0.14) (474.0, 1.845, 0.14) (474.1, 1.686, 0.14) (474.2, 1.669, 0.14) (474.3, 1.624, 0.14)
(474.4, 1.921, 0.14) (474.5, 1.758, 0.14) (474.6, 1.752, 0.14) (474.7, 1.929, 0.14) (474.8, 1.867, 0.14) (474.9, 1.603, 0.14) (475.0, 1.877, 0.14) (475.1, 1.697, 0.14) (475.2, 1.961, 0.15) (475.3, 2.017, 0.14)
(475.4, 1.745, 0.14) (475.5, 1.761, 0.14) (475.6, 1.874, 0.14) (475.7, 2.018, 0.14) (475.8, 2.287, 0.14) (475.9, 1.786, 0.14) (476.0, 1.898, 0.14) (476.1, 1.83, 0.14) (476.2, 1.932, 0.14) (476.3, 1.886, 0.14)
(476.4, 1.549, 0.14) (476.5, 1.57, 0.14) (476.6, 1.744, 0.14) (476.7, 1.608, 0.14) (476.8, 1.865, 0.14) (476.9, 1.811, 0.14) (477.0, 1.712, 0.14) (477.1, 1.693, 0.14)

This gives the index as -0.11 mag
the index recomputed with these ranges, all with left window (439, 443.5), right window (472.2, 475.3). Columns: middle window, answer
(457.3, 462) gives -0.08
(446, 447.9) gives -0.04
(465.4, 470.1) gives 0.01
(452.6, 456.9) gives -0.08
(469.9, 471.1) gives 0.04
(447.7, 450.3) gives -0.13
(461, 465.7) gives -0.09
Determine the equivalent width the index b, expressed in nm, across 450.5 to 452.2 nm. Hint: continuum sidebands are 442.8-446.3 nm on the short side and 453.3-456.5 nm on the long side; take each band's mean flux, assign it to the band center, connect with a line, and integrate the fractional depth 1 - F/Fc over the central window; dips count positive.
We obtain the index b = -0.14 nm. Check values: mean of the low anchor 1.5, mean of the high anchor 1.68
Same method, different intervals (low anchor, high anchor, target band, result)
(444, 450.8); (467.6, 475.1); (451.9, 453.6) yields 0.066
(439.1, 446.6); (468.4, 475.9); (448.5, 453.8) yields -0.494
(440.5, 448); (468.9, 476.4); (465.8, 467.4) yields 0.007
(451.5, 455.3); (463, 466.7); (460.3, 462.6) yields -0.185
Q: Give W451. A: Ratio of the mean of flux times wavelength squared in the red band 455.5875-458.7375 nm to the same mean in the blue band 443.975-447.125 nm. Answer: 1.18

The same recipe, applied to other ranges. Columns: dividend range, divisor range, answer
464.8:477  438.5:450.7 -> 1.30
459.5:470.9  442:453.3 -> 1.16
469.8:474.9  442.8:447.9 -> 1.28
